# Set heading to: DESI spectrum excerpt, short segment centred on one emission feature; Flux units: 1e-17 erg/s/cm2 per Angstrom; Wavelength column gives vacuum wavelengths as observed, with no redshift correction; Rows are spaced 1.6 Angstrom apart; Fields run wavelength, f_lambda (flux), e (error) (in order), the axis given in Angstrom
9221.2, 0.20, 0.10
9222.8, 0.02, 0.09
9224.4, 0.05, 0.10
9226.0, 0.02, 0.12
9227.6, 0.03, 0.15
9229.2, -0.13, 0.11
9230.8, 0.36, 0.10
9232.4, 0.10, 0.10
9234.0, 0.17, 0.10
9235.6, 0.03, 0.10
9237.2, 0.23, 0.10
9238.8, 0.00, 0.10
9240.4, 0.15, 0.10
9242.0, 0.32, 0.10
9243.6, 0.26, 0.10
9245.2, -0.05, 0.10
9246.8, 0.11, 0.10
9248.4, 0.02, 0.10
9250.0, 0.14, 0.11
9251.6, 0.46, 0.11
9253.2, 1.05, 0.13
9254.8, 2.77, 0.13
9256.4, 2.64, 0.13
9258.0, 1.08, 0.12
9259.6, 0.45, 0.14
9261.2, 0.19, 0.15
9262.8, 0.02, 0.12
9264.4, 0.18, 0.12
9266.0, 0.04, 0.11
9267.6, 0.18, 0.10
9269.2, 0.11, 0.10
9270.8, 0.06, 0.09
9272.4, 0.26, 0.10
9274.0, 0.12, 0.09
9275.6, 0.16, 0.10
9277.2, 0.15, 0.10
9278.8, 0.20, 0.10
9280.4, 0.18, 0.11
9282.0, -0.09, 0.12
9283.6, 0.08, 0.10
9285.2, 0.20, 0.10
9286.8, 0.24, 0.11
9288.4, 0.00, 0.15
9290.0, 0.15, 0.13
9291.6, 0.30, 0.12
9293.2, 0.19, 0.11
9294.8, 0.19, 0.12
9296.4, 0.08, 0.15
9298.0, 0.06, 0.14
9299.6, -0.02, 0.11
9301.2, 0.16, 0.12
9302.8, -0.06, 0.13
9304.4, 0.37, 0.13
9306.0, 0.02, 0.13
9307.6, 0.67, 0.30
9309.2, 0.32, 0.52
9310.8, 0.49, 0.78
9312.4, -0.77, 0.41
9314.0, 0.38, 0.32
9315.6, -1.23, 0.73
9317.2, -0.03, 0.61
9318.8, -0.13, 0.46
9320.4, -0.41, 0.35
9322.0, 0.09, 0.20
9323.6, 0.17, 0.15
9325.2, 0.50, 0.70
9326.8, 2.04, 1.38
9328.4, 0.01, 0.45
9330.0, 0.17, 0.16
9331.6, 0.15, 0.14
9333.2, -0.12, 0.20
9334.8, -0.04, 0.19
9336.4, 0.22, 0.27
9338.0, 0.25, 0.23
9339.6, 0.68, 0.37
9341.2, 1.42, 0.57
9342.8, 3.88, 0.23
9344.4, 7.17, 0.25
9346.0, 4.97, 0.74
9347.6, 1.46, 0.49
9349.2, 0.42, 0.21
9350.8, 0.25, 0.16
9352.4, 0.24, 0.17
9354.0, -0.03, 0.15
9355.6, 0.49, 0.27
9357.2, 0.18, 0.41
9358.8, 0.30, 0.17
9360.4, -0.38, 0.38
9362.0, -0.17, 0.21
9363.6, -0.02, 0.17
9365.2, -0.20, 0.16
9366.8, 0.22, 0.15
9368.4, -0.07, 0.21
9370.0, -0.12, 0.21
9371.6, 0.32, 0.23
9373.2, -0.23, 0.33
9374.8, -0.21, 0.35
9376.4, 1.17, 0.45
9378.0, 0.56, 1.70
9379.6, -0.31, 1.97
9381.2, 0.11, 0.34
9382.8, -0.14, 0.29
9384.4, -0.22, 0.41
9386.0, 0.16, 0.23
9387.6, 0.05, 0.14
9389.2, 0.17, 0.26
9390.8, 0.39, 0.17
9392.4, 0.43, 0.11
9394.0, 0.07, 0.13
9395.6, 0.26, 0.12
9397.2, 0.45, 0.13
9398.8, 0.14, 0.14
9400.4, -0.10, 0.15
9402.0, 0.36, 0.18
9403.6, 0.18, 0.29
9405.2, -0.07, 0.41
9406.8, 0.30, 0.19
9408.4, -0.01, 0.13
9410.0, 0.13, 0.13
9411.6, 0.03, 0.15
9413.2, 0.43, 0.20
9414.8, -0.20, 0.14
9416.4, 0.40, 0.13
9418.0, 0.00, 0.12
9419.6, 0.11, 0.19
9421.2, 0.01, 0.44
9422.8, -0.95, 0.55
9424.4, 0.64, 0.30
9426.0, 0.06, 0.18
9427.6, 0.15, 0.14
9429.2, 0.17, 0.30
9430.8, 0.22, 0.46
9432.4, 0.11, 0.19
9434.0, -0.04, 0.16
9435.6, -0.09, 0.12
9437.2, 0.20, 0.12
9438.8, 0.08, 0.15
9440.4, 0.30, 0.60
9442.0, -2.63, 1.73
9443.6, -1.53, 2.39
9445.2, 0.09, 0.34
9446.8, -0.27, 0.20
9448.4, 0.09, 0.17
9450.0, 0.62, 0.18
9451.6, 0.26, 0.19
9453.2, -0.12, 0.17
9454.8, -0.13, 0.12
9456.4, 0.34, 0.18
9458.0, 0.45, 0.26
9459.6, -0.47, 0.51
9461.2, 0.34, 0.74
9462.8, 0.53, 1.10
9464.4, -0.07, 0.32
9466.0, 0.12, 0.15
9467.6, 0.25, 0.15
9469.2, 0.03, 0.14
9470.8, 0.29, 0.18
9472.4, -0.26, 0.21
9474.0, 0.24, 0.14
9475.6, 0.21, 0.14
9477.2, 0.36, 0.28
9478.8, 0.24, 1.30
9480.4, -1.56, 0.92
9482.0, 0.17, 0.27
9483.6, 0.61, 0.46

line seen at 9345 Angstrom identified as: [O III] 5007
